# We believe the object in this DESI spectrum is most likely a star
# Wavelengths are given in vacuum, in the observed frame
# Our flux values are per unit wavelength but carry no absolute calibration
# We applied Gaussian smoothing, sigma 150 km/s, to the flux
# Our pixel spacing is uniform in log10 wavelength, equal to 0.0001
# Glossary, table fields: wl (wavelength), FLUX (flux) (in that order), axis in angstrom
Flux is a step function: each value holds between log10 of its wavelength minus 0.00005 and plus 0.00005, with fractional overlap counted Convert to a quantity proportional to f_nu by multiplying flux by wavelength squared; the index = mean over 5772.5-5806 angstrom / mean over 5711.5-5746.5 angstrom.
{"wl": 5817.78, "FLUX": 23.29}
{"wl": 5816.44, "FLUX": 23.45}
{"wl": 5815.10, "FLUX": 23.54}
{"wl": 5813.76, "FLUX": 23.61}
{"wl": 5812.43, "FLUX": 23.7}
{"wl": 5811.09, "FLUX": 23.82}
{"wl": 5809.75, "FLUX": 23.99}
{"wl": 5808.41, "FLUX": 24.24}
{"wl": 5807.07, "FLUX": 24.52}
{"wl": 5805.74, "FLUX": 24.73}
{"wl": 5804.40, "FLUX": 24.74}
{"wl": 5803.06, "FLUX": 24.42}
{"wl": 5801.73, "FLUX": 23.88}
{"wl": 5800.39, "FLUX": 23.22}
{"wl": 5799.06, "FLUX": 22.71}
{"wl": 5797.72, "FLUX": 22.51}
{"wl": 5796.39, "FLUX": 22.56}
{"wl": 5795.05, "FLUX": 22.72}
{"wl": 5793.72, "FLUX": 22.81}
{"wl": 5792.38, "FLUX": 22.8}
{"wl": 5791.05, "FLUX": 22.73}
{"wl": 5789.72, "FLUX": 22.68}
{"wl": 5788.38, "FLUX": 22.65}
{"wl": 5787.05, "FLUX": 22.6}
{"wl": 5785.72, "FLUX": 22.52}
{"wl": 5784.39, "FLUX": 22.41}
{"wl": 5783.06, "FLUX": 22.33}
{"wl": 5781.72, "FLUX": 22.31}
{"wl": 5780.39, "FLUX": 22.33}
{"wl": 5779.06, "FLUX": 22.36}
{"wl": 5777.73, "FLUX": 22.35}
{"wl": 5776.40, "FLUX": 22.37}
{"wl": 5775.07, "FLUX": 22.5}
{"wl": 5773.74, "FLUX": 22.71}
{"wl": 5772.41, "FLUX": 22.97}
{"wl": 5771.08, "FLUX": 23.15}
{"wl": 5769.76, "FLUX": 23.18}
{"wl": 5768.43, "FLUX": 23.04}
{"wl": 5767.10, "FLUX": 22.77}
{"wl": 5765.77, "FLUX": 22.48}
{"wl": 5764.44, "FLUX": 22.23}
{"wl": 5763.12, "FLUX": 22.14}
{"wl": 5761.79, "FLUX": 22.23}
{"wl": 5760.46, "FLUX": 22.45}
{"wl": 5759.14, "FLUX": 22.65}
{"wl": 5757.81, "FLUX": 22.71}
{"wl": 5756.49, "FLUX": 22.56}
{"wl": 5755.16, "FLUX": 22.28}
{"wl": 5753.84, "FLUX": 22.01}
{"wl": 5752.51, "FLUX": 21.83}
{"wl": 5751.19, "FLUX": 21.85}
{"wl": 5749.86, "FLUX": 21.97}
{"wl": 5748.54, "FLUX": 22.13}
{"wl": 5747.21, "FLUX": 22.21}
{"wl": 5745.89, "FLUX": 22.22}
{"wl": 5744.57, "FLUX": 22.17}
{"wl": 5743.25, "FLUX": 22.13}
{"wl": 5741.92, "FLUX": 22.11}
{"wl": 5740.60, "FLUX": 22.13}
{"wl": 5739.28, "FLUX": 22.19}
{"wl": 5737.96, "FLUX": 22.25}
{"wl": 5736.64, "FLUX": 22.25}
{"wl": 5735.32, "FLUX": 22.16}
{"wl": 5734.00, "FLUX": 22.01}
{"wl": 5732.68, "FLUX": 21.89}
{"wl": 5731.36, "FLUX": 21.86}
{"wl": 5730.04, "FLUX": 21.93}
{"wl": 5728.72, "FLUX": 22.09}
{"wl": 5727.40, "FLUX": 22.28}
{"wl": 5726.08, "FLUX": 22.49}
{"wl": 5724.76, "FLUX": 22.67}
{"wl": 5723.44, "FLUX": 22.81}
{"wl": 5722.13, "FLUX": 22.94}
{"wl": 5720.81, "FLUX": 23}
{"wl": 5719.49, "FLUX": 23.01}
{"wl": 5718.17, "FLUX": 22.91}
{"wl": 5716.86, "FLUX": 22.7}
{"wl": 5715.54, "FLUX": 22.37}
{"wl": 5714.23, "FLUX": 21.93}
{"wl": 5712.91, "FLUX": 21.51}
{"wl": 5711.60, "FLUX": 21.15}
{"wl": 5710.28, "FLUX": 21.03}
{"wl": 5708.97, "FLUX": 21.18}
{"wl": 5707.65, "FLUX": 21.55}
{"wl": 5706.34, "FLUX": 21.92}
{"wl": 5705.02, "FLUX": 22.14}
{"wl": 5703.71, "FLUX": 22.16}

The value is 1.0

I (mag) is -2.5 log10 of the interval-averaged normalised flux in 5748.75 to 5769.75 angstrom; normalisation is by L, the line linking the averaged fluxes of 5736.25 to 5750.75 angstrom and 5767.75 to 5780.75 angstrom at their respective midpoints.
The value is 0.00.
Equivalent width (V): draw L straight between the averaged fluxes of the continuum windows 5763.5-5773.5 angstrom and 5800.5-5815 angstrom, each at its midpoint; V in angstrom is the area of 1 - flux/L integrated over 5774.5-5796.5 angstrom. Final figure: 0.8 angstrom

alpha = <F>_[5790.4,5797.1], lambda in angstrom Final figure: 22.7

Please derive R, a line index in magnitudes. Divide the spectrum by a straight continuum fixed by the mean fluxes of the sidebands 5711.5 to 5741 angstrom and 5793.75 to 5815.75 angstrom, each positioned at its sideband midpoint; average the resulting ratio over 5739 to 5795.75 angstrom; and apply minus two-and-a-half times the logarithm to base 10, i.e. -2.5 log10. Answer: 0.03 mag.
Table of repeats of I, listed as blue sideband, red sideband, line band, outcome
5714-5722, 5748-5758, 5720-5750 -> 0.01 mag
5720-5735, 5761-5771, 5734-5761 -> 0.01 mag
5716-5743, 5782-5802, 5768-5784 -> 0.00 mag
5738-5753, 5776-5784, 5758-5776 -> -0.02 mag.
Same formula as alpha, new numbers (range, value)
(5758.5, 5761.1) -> 22.6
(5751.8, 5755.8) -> 22.1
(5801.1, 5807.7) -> 24.5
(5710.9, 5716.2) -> 21.7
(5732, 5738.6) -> 22.1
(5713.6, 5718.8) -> 22.5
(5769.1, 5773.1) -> 23.1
